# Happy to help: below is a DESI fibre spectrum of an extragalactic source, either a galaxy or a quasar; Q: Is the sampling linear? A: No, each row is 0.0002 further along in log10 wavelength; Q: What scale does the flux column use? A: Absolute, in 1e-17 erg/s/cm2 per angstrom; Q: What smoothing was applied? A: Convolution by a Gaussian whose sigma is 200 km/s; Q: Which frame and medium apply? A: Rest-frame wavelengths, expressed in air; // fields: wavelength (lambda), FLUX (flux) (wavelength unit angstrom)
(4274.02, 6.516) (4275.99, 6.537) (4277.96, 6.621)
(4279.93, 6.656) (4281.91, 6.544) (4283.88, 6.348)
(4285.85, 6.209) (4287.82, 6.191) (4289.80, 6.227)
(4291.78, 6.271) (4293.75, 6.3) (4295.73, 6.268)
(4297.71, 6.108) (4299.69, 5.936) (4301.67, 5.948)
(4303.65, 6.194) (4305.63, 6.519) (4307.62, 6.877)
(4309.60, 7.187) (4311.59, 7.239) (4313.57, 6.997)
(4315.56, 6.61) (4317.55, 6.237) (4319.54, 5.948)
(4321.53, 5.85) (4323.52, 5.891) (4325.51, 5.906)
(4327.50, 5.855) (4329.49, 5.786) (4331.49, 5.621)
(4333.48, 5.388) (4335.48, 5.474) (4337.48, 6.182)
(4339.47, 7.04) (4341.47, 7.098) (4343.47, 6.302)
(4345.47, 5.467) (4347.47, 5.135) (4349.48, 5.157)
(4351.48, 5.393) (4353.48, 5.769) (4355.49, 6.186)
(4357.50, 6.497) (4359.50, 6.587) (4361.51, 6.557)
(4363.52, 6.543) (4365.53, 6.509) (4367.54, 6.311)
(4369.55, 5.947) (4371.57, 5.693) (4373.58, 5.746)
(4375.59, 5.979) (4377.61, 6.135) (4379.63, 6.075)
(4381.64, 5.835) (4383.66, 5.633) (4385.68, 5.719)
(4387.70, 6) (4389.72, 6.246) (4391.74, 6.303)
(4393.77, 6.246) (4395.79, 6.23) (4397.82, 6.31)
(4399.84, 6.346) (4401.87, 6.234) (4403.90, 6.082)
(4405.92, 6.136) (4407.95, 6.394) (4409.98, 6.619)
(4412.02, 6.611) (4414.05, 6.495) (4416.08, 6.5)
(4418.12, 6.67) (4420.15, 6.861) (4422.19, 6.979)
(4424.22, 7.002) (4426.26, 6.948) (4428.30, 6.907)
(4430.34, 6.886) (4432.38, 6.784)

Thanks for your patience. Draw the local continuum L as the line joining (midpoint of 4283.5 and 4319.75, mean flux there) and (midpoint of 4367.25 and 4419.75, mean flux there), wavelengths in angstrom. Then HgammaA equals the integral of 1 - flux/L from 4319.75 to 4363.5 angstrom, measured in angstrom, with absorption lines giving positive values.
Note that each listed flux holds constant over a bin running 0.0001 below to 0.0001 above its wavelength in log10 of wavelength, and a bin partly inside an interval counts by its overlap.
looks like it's 2.34 angstrom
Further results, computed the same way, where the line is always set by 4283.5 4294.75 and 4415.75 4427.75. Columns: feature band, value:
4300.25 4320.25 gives -0.7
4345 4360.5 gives 1.8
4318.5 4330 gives 1.0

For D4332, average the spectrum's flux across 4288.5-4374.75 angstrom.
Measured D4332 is 6.16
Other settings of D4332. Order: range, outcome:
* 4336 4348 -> 6.22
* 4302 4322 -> 6.56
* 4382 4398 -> 6.06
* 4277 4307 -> 6.29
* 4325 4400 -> 6.03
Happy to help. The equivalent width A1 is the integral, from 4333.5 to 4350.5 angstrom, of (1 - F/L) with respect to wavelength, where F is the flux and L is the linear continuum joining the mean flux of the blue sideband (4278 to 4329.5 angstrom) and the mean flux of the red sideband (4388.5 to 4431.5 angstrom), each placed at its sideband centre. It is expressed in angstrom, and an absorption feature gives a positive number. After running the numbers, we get 1.20 angstrom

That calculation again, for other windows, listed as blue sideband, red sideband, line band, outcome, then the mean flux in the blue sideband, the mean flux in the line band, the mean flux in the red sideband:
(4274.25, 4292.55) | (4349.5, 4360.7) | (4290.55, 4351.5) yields 0.5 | 6.4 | 6.15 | 6.02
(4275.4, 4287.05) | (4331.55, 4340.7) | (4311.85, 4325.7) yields -0.3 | 6.48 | 6.28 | 6.01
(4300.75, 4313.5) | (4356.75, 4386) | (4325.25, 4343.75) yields 1.1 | 6.69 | 6.06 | 6.12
